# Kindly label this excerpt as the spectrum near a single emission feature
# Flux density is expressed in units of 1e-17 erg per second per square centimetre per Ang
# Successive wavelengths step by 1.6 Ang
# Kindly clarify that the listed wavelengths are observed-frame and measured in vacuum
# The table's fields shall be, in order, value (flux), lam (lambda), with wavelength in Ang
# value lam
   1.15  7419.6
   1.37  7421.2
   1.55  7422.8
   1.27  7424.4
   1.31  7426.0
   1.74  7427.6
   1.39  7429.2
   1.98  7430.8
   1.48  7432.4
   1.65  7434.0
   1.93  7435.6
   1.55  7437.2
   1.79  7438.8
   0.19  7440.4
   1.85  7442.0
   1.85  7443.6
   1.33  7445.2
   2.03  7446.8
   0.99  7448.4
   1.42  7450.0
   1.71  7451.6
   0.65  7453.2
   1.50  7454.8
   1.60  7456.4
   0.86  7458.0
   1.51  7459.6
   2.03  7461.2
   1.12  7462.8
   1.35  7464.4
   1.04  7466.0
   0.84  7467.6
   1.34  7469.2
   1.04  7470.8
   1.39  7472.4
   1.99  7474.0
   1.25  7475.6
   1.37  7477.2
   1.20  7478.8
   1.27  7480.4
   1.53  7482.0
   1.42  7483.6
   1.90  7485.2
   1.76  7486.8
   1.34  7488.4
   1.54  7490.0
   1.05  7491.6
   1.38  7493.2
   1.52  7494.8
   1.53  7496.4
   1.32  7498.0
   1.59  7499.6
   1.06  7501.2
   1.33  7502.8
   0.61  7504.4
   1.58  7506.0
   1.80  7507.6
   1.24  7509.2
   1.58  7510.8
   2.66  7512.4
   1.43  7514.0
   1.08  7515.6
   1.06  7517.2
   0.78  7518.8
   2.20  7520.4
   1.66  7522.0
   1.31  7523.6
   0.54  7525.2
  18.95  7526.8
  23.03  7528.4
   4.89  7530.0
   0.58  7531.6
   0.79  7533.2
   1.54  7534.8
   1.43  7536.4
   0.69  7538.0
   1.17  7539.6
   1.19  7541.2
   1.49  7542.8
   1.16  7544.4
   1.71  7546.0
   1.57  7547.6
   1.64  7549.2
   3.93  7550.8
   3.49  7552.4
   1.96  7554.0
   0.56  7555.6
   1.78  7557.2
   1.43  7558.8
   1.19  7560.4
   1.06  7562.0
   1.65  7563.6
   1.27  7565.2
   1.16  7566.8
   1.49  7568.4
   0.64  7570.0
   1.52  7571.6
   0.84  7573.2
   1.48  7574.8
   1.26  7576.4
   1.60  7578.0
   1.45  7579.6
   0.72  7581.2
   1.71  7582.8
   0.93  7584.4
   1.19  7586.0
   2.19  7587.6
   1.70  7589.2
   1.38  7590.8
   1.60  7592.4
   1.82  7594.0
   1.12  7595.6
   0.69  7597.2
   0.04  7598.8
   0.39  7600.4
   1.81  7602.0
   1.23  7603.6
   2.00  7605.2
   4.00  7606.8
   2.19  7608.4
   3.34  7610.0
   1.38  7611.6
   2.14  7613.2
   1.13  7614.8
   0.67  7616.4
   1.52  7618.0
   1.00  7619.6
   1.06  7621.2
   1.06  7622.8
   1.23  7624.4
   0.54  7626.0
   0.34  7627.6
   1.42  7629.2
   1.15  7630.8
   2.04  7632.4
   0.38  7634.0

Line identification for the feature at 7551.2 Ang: [N II]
